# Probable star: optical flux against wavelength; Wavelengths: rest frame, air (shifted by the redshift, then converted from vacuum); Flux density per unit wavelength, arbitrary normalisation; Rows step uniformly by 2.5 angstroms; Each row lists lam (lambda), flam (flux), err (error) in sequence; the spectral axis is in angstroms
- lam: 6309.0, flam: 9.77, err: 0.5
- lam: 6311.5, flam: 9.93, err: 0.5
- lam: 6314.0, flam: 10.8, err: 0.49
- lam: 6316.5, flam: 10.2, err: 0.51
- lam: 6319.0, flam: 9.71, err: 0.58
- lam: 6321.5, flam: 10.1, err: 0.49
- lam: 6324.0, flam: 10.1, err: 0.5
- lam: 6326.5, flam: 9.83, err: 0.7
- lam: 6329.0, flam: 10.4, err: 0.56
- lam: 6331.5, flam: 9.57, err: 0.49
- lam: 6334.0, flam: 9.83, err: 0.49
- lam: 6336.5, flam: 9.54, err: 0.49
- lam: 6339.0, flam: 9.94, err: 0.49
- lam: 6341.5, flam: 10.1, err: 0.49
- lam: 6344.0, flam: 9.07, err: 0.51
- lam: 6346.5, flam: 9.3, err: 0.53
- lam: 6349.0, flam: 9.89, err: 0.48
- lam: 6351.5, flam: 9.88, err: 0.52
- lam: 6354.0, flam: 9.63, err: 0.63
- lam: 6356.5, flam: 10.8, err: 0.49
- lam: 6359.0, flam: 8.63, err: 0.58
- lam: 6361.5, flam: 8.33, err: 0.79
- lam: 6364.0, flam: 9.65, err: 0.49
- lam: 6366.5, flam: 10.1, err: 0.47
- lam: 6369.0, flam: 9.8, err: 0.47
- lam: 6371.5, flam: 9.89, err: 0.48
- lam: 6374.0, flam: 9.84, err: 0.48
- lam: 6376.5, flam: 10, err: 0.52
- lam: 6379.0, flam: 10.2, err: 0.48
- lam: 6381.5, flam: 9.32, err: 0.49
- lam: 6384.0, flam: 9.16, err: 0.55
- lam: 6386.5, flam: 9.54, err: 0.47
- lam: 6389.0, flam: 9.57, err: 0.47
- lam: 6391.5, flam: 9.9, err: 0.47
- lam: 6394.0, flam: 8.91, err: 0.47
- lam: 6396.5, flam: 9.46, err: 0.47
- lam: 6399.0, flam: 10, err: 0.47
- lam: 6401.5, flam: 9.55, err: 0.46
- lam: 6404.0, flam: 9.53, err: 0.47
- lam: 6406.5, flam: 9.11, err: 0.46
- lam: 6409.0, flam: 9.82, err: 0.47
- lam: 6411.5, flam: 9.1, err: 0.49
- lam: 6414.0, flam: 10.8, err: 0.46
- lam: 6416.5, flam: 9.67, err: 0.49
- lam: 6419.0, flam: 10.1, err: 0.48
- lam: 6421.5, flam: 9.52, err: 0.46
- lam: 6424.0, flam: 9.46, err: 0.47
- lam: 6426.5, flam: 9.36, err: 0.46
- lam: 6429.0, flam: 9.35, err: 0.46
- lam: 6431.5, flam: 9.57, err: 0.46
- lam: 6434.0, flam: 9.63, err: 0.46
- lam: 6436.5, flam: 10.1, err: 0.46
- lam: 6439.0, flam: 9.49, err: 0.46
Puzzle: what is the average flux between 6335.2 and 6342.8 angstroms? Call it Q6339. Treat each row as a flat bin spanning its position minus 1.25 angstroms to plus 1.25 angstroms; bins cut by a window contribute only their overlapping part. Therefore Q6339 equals 9.85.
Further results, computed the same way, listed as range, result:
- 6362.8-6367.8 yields 9.88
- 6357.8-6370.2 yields 9.3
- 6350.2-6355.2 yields 9.76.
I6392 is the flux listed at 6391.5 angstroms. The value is 9.9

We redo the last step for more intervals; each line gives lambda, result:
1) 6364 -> 9.65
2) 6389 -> 9.57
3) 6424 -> 9.46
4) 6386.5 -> 9.54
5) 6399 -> 10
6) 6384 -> 9.16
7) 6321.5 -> 10.1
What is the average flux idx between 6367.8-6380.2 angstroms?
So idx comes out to 9.95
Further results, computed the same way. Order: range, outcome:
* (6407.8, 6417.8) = 9.85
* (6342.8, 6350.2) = 9.42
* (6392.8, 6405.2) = 9.49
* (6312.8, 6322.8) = 10.2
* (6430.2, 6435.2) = 9.6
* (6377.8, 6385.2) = 9.56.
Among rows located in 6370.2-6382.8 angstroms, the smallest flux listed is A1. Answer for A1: 9.32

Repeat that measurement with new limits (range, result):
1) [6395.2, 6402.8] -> 9.46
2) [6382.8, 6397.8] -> 8.91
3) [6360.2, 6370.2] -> 8.33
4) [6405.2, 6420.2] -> 9.1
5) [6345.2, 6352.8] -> 9.3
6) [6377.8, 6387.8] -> 9.16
